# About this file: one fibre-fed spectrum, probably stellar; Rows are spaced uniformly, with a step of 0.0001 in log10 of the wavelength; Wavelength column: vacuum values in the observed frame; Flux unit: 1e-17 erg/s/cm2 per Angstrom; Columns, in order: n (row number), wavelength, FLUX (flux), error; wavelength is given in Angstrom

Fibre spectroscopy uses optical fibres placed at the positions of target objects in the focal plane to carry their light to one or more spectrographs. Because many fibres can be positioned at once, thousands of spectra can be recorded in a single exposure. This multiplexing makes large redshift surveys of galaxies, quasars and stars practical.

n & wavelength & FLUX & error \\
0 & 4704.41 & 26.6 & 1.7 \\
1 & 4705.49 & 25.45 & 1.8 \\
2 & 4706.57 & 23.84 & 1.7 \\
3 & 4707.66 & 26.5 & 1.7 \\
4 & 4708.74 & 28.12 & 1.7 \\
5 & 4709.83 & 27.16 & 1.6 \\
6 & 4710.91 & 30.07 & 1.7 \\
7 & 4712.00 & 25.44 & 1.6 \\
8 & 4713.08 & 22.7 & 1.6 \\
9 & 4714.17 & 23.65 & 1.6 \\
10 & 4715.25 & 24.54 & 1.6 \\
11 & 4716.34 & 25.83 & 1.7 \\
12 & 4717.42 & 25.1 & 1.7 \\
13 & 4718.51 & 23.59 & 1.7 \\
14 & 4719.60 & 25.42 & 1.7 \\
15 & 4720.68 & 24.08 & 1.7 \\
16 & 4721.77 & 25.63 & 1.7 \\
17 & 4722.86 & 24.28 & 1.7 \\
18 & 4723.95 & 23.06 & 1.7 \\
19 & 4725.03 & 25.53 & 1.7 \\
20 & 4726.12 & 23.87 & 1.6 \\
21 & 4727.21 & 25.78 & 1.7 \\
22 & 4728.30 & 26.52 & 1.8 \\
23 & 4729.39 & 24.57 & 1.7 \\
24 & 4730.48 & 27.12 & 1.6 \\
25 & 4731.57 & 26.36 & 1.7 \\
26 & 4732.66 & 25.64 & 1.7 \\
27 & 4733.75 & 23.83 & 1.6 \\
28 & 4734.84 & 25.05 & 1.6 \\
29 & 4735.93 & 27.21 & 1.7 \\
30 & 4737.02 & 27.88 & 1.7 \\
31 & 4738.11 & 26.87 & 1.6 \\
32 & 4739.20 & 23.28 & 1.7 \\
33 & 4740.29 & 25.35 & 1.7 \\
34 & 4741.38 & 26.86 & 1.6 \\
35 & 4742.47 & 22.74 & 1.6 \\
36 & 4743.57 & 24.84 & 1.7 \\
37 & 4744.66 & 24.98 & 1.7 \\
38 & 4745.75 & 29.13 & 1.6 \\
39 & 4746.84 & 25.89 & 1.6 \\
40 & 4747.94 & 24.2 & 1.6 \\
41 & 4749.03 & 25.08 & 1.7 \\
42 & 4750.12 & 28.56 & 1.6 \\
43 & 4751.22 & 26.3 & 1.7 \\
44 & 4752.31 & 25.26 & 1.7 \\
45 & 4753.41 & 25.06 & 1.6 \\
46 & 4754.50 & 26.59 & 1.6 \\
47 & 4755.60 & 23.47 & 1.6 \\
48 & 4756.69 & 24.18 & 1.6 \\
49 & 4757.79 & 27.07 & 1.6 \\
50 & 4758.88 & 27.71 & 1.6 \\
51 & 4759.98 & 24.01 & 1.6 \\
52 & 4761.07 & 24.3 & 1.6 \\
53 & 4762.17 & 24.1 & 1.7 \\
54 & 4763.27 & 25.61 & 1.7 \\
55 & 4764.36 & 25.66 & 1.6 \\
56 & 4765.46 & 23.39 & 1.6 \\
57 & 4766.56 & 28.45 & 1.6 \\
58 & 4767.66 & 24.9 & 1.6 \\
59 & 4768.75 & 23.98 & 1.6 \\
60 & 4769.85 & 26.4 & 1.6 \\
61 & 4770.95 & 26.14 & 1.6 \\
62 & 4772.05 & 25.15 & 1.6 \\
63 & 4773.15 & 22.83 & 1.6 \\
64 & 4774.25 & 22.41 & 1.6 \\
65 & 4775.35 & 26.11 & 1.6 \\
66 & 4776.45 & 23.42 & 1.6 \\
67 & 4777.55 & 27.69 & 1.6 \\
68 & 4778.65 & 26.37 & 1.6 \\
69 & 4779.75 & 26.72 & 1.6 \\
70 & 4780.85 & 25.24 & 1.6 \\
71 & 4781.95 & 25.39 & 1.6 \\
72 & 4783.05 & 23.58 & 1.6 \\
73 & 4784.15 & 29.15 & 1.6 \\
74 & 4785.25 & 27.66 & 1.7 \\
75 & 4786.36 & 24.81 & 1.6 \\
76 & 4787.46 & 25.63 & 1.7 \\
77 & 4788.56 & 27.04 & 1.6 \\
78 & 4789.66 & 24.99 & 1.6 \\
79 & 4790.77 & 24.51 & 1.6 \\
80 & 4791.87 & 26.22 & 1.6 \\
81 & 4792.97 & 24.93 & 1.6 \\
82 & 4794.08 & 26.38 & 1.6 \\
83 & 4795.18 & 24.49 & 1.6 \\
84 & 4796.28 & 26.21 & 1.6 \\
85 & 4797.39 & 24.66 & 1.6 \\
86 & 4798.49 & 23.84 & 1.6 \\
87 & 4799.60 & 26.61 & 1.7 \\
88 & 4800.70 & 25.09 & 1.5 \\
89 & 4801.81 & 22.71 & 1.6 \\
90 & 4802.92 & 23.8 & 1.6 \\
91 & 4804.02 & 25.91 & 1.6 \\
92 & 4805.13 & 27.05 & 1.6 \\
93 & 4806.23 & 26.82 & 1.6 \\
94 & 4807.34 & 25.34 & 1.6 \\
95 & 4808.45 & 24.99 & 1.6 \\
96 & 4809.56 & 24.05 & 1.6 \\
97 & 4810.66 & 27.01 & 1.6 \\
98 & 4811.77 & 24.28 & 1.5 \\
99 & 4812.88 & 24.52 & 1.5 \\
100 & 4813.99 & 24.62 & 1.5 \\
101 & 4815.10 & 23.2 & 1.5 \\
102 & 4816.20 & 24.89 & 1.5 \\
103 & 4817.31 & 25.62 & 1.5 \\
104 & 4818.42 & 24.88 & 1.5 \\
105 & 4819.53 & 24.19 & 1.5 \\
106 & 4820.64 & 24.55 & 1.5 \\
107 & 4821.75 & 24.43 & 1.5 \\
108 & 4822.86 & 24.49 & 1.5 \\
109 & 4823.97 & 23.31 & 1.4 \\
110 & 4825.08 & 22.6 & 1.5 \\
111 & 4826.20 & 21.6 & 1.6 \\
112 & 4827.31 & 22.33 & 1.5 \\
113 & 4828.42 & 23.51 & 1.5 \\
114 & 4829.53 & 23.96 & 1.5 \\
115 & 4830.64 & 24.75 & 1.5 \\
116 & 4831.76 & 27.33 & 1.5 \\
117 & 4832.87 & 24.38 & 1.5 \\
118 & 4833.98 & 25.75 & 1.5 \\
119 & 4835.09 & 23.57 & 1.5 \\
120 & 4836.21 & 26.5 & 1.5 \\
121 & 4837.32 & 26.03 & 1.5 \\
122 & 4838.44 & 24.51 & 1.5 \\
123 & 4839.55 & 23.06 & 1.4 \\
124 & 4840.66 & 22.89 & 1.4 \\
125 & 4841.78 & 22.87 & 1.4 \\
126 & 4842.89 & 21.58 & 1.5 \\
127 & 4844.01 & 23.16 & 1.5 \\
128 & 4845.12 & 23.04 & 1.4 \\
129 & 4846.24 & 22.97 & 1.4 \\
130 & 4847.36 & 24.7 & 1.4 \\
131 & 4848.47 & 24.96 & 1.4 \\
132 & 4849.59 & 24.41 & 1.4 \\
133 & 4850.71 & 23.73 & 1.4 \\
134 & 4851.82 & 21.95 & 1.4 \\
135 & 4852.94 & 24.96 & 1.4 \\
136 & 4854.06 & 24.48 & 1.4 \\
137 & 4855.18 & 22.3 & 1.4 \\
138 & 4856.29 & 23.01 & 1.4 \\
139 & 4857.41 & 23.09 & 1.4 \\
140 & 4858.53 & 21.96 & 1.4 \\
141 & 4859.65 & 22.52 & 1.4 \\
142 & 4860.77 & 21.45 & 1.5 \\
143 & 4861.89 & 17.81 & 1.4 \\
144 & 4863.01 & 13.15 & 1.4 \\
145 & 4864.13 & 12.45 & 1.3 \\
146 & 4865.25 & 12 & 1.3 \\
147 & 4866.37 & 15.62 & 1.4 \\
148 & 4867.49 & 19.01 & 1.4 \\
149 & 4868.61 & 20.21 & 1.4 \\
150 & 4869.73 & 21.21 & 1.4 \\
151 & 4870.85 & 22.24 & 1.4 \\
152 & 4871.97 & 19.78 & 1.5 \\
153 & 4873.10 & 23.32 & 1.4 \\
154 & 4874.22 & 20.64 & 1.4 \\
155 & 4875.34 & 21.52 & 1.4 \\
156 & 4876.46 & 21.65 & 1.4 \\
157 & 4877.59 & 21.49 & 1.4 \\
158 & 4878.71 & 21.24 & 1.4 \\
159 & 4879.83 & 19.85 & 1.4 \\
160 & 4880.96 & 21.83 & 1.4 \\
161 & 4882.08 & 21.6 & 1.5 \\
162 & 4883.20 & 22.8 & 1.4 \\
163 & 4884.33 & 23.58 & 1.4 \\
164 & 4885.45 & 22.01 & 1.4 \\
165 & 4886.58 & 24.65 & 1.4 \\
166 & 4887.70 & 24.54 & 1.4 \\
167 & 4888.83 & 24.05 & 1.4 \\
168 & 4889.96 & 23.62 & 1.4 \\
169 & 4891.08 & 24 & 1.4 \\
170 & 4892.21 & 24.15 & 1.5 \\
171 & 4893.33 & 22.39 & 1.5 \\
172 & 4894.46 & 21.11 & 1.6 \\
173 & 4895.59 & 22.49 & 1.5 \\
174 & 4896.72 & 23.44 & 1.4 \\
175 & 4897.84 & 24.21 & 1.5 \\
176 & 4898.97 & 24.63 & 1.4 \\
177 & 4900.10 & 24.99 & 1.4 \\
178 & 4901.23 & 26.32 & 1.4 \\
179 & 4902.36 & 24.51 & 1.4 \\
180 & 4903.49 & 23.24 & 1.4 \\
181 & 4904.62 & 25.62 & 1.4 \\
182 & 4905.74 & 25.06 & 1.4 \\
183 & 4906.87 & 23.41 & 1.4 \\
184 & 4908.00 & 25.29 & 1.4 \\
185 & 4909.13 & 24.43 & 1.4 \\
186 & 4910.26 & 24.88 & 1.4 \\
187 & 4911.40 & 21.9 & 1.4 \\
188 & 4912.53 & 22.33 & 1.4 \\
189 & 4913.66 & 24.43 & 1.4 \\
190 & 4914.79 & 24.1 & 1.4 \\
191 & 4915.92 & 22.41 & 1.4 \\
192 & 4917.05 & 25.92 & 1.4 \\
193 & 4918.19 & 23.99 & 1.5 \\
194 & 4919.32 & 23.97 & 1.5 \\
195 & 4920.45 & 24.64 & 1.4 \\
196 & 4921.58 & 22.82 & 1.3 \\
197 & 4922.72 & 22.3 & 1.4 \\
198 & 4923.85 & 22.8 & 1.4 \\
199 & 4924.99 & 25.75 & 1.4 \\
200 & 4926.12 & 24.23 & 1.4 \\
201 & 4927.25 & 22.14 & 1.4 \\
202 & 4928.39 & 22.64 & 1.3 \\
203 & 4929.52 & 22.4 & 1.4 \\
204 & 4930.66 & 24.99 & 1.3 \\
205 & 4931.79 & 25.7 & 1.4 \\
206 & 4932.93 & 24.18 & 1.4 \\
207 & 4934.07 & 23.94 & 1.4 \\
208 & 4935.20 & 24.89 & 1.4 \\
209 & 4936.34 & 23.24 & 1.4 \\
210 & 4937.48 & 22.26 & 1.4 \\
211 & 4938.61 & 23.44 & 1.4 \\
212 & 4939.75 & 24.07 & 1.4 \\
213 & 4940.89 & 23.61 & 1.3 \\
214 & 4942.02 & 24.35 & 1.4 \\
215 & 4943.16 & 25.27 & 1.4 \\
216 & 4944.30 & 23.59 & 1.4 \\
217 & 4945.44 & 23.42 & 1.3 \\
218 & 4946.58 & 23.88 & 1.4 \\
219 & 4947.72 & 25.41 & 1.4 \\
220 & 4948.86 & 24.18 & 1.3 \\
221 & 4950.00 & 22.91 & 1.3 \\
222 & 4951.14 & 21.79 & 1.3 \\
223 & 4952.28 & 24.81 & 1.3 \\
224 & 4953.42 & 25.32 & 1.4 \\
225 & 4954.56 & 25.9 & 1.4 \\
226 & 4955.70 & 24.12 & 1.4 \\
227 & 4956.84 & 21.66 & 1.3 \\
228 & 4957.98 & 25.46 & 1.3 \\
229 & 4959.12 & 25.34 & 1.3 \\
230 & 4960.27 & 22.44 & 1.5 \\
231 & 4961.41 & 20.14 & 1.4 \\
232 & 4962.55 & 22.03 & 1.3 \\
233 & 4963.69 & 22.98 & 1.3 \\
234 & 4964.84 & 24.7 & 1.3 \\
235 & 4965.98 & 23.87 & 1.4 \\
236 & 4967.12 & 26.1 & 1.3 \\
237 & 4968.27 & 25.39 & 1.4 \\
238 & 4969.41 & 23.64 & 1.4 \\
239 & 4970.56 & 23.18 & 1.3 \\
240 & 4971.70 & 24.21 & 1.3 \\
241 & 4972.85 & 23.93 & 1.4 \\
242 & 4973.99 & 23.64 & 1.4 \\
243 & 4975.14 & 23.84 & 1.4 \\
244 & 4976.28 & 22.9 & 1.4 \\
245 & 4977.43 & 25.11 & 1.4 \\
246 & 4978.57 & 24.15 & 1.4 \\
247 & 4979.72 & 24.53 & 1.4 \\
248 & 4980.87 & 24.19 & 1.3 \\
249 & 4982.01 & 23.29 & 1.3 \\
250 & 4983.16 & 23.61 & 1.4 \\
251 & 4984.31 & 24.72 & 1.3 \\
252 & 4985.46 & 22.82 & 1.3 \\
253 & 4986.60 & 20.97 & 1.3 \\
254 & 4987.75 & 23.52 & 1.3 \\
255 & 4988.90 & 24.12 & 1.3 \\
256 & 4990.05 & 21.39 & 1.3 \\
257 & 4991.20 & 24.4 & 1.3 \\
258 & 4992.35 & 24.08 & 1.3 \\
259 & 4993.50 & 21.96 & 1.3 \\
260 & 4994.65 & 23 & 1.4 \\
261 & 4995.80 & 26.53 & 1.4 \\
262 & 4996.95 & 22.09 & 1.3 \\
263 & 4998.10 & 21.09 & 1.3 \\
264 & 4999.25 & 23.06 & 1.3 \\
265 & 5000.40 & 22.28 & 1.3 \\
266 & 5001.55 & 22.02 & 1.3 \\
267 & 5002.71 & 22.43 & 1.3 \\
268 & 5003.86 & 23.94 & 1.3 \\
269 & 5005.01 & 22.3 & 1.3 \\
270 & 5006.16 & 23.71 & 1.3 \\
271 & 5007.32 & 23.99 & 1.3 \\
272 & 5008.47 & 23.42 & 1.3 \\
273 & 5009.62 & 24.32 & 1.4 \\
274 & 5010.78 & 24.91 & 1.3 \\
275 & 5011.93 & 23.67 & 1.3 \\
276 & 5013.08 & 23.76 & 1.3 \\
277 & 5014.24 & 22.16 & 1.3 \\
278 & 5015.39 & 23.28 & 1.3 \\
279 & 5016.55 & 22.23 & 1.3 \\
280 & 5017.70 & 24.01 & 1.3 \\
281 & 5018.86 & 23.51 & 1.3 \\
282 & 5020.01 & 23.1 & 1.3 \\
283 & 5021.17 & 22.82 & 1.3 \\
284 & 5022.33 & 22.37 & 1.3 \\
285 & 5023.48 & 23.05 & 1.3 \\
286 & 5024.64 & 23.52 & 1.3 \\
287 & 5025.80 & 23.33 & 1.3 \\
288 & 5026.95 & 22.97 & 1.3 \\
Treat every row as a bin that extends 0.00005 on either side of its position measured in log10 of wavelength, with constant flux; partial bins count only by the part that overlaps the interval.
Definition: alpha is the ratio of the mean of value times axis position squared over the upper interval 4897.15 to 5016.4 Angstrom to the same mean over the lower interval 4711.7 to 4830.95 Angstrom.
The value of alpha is 1.0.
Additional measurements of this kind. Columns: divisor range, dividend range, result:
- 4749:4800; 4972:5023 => 1.00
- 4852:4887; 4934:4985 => 1.19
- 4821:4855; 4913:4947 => 1.04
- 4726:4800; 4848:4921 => 0.92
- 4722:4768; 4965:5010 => 1.02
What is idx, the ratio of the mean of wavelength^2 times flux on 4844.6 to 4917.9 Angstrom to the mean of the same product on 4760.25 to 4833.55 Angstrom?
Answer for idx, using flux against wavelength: 0.93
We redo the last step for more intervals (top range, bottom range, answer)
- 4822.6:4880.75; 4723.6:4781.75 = 0.90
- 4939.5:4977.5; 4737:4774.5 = 1.02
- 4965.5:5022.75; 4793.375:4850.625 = 1.03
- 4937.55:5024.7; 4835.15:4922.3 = 1.08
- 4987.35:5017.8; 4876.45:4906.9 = 1.04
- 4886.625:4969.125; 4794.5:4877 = 1.07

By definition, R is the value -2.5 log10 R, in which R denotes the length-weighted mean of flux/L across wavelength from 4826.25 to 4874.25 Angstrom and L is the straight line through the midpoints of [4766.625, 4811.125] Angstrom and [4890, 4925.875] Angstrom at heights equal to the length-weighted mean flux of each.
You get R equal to 0.116 mag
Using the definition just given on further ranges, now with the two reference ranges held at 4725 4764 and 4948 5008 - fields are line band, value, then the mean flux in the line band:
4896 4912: -0.01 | 24.4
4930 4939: -0.01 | 24.1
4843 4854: 0.04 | 23.7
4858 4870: 0.35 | 17.9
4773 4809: -0.01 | 25.4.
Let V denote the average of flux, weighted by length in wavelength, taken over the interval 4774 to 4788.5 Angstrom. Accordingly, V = 25.8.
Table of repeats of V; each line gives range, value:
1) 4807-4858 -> 24.1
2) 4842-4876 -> 21.1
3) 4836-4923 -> 22.6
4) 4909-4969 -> 23.8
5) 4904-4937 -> 23.9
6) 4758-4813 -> 25.4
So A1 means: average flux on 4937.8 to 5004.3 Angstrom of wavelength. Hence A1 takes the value 23.6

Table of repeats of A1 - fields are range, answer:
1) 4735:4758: 25.7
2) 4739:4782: 25.4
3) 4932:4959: 24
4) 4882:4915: 23.8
